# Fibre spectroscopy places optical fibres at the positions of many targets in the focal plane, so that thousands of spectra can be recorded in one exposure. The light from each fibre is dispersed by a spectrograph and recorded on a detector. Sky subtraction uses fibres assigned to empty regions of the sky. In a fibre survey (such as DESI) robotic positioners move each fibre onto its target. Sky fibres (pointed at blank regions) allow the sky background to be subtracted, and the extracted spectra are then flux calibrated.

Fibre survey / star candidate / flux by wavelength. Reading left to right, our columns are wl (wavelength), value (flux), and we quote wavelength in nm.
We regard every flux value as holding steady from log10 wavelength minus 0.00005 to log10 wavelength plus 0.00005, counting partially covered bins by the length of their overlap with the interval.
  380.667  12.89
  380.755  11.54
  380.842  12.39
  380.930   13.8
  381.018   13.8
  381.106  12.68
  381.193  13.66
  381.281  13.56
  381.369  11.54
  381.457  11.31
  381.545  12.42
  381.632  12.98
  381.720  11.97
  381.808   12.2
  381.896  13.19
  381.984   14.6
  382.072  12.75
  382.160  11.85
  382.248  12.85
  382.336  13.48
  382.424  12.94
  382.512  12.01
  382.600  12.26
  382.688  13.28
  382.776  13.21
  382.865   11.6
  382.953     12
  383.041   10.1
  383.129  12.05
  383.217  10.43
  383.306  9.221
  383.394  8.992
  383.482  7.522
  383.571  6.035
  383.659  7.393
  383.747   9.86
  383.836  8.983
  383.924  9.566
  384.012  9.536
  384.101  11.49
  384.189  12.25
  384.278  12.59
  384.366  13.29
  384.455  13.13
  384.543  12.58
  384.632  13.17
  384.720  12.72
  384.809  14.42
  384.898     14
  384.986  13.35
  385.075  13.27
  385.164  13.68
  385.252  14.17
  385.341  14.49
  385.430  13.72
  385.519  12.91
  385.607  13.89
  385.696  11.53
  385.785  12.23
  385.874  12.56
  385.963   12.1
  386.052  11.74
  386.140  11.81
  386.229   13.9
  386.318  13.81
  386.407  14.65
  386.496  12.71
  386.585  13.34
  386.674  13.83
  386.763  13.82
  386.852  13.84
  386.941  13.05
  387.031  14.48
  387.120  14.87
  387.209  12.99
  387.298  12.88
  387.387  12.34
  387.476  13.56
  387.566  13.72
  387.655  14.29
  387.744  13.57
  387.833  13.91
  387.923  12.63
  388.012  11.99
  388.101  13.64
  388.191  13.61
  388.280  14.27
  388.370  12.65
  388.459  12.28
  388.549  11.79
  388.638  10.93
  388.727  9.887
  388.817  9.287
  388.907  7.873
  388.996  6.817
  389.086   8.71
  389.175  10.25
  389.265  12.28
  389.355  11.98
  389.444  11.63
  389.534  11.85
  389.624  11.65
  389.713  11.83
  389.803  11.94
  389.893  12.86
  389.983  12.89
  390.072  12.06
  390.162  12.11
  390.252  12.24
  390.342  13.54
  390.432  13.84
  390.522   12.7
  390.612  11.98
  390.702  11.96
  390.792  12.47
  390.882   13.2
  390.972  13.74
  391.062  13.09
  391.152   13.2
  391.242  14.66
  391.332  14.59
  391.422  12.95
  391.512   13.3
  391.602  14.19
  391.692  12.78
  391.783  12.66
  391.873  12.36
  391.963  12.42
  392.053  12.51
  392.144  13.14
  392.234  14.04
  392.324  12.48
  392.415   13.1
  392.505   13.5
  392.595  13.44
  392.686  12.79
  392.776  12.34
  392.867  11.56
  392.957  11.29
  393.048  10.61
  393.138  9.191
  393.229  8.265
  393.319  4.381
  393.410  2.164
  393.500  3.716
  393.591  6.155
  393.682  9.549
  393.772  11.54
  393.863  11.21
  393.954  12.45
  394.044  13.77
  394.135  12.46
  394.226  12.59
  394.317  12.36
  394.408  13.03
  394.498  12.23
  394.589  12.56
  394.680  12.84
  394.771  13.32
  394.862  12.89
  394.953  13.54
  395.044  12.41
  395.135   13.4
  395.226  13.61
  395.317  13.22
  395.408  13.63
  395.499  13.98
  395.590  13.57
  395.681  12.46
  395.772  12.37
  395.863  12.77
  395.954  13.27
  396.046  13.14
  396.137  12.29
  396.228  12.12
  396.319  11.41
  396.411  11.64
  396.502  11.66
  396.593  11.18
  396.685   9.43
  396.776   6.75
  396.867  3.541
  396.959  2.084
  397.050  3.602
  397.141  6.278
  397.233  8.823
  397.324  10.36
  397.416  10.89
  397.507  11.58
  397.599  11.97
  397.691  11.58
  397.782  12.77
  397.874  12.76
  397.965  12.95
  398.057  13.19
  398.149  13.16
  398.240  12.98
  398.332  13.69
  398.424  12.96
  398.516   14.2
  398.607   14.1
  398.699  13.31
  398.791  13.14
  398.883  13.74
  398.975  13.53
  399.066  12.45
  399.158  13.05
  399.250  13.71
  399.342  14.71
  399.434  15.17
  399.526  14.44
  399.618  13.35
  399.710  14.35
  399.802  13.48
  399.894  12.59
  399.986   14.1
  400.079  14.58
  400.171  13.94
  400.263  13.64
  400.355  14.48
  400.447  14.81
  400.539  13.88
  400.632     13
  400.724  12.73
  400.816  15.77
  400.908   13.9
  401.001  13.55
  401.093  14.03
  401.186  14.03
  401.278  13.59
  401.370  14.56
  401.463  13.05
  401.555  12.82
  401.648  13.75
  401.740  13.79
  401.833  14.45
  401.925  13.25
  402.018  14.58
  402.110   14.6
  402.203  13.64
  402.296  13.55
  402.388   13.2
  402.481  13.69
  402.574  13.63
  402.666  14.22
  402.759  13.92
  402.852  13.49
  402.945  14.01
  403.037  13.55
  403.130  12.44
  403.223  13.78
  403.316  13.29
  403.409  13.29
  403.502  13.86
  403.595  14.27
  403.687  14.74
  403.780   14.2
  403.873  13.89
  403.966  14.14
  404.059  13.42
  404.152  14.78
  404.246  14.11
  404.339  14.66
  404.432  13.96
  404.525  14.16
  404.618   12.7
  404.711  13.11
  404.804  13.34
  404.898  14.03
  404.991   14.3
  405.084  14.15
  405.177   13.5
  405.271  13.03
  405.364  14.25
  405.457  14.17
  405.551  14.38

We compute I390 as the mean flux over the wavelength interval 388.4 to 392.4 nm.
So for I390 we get 12.2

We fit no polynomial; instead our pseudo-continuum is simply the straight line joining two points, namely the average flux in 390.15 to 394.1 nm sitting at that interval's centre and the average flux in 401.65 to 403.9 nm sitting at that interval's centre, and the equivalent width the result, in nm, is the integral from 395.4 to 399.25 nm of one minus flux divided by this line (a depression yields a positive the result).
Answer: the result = 0.37 nm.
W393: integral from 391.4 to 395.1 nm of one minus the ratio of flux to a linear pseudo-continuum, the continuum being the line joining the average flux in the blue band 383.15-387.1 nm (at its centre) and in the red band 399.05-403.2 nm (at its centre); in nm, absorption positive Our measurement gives 0.415 nm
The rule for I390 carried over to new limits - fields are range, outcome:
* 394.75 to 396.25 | 13.1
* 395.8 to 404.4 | 12.9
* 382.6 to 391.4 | 12.3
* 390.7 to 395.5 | 12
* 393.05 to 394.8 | 10.2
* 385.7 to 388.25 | 13.3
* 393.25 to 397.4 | 10.7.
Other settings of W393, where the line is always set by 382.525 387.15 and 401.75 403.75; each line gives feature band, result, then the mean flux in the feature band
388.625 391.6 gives 0.16 nm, 12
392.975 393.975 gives 0.38 nm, 8.09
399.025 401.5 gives -0.06 nm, 13.9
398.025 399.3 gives 0.00 nm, 13.4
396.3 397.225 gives 0.39 nm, 7.69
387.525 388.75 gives -0.03 nm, 12.9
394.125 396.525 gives 0.06 nm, 12.8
